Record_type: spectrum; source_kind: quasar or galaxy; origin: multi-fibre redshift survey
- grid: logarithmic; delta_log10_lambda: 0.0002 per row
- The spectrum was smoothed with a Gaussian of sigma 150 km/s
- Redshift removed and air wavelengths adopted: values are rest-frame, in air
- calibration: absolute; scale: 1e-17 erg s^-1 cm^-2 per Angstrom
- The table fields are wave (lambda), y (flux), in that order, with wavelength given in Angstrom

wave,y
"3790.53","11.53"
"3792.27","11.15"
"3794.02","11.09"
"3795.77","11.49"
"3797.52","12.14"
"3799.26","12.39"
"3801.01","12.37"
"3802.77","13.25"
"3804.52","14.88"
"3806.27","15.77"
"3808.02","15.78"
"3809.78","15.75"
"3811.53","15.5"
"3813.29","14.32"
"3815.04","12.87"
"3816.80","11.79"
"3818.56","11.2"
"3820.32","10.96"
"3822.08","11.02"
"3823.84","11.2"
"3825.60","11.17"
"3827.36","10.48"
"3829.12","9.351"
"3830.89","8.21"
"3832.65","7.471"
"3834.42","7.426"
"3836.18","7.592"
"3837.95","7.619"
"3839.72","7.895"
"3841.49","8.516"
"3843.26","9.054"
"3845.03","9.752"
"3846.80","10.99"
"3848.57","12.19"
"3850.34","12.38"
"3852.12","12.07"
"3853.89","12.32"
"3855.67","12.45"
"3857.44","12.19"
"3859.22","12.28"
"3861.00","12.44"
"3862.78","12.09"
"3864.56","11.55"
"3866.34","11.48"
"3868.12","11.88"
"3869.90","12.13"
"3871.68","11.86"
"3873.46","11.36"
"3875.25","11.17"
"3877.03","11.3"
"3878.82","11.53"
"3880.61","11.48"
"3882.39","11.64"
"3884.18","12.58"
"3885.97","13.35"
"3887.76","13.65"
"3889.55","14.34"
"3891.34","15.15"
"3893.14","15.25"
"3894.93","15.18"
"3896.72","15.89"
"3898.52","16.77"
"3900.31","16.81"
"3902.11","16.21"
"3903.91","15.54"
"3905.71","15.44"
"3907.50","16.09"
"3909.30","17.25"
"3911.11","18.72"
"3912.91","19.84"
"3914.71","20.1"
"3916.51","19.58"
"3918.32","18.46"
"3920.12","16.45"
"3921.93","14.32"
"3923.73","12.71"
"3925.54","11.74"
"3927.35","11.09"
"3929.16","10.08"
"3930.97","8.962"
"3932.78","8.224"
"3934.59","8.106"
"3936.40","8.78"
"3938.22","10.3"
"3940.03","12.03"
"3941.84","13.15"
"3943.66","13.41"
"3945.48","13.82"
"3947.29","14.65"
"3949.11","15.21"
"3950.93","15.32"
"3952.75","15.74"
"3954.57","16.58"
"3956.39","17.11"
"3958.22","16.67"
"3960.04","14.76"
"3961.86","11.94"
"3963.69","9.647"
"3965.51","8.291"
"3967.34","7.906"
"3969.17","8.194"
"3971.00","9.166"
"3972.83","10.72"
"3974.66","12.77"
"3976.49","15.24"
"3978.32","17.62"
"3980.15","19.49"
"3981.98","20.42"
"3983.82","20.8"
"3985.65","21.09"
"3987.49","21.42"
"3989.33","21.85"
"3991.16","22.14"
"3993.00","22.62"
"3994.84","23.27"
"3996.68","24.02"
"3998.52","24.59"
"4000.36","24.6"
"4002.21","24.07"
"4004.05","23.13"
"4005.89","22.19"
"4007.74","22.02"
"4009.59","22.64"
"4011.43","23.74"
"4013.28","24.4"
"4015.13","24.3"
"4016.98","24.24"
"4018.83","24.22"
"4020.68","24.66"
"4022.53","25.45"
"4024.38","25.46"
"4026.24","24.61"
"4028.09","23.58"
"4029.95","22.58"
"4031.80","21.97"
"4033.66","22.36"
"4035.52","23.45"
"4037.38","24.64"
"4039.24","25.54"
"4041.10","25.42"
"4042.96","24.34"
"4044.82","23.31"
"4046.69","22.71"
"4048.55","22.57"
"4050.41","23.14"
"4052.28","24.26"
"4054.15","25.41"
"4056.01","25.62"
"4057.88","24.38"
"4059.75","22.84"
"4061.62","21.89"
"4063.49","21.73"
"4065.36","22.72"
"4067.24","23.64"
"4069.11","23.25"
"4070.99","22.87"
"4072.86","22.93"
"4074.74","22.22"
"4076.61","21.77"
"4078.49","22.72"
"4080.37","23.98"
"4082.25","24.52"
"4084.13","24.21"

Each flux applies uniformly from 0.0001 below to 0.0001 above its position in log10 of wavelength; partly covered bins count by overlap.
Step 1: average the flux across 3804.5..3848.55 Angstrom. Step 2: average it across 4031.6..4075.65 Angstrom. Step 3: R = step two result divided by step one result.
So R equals 2.13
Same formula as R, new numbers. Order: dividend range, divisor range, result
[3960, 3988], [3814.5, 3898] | 1.24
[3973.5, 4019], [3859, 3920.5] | 1.50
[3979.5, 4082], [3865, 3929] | 1.61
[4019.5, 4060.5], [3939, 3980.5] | 1.80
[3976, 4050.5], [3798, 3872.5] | 1.99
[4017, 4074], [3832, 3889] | 2.14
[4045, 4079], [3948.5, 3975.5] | 1.83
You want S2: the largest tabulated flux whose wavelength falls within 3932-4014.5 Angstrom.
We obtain 24.6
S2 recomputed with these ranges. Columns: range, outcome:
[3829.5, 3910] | 17.25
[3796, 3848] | 15.78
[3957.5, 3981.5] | 19.49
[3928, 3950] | 15.21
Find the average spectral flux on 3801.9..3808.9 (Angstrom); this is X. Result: 14.9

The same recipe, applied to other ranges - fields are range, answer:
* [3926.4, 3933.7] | 9.6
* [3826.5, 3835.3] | 8.58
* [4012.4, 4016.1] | 24.3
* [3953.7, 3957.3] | 16.9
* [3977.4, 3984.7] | 19.6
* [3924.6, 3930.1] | 11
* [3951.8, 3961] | 16.1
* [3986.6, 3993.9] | 22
